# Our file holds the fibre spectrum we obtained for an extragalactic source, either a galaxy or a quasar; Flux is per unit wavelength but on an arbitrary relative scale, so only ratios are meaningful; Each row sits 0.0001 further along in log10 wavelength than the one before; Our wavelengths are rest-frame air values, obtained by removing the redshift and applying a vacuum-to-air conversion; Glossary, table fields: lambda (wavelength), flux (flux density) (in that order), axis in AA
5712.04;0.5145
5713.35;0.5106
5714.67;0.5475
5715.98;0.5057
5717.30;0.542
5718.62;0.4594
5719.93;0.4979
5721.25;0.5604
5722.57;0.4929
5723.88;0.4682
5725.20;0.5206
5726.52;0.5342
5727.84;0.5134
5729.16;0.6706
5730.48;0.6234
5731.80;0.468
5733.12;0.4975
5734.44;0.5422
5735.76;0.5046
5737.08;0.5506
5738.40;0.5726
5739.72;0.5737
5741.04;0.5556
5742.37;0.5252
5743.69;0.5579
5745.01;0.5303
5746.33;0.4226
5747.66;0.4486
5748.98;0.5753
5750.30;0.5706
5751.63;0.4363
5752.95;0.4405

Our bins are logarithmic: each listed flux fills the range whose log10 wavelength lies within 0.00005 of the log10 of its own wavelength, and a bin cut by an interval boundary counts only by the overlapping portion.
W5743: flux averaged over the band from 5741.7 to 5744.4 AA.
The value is 0.541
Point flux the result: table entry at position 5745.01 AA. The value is 0.5303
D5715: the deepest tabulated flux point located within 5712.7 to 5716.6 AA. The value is 0.5057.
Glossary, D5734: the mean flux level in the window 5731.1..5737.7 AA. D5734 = 0.513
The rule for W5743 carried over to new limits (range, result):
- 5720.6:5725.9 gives 0.511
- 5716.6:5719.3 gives 0.501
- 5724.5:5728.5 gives 0.522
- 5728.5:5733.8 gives 0.565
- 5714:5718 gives 0.53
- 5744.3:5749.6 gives 0.494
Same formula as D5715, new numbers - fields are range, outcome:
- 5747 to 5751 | 0.4486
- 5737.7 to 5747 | 0.4226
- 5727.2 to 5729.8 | 0.5134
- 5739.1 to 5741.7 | 0.5556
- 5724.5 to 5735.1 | 0.468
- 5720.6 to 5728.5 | 0.4682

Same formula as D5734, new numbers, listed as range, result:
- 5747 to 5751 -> 0.531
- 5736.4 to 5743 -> 0.555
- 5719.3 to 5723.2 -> 0.517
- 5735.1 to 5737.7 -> 0.527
